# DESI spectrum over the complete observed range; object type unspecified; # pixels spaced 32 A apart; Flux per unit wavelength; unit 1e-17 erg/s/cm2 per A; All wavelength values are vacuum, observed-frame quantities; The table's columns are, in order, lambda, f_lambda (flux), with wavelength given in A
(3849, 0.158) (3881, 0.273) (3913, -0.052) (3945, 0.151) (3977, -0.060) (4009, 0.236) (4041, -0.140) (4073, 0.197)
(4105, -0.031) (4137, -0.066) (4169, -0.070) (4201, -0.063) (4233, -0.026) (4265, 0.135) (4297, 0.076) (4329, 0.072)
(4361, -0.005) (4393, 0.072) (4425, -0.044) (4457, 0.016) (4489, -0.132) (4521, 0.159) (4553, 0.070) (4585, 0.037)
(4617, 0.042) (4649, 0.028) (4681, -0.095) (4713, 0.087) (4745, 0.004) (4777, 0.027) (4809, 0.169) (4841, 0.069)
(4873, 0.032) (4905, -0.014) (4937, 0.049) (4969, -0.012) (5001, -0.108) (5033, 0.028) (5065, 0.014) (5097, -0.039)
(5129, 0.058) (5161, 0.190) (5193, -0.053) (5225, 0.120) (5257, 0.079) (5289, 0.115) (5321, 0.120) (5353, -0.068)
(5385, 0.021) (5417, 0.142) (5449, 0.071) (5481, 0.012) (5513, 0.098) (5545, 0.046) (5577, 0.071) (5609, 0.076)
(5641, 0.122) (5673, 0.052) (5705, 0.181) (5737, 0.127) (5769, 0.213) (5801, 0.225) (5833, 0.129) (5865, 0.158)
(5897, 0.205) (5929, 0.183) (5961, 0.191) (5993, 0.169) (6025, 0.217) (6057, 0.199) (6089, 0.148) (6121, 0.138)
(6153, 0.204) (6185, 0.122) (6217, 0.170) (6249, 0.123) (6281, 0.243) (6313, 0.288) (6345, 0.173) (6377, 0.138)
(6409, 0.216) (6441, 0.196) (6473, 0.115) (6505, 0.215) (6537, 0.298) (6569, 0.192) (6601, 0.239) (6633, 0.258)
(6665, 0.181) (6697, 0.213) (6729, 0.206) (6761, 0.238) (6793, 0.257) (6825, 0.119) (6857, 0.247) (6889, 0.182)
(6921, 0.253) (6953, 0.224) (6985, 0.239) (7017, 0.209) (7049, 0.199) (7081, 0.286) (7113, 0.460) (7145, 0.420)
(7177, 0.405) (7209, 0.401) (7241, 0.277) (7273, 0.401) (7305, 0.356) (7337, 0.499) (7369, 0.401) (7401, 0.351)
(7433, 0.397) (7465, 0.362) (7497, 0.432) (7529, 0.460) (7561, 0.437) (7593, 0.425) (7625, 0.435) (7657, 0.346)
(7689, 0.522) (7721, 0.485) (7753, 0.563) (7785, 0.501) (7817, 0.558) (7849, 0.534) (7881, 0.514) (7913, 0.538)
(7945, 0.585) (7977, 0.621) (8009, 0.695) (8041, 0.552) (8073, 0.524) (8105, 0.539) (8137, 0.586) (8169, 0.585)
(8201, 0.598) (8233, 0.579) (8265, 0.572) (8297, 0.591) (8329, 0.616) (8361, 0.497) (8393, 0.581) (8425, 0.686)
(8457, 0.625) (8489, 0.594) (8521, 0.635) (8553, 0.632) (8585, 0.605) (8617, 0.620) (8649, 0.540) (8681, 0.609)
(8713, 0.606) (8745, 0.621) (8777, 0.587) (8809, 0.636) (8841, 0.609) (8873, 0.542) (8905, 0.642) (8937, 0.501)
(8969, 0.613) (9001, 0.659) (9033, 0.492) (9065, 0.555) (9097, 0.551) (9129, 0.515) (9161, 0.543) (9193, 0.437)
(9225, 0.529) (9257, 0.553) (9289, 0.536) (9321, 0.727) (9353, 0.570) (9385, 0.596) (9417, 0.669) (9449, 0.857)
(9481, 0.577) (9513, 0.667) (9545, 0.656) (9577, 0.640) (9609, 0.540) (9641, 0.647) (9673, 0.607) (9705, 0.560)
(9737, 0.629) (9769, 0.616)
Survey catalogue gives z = 0.778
